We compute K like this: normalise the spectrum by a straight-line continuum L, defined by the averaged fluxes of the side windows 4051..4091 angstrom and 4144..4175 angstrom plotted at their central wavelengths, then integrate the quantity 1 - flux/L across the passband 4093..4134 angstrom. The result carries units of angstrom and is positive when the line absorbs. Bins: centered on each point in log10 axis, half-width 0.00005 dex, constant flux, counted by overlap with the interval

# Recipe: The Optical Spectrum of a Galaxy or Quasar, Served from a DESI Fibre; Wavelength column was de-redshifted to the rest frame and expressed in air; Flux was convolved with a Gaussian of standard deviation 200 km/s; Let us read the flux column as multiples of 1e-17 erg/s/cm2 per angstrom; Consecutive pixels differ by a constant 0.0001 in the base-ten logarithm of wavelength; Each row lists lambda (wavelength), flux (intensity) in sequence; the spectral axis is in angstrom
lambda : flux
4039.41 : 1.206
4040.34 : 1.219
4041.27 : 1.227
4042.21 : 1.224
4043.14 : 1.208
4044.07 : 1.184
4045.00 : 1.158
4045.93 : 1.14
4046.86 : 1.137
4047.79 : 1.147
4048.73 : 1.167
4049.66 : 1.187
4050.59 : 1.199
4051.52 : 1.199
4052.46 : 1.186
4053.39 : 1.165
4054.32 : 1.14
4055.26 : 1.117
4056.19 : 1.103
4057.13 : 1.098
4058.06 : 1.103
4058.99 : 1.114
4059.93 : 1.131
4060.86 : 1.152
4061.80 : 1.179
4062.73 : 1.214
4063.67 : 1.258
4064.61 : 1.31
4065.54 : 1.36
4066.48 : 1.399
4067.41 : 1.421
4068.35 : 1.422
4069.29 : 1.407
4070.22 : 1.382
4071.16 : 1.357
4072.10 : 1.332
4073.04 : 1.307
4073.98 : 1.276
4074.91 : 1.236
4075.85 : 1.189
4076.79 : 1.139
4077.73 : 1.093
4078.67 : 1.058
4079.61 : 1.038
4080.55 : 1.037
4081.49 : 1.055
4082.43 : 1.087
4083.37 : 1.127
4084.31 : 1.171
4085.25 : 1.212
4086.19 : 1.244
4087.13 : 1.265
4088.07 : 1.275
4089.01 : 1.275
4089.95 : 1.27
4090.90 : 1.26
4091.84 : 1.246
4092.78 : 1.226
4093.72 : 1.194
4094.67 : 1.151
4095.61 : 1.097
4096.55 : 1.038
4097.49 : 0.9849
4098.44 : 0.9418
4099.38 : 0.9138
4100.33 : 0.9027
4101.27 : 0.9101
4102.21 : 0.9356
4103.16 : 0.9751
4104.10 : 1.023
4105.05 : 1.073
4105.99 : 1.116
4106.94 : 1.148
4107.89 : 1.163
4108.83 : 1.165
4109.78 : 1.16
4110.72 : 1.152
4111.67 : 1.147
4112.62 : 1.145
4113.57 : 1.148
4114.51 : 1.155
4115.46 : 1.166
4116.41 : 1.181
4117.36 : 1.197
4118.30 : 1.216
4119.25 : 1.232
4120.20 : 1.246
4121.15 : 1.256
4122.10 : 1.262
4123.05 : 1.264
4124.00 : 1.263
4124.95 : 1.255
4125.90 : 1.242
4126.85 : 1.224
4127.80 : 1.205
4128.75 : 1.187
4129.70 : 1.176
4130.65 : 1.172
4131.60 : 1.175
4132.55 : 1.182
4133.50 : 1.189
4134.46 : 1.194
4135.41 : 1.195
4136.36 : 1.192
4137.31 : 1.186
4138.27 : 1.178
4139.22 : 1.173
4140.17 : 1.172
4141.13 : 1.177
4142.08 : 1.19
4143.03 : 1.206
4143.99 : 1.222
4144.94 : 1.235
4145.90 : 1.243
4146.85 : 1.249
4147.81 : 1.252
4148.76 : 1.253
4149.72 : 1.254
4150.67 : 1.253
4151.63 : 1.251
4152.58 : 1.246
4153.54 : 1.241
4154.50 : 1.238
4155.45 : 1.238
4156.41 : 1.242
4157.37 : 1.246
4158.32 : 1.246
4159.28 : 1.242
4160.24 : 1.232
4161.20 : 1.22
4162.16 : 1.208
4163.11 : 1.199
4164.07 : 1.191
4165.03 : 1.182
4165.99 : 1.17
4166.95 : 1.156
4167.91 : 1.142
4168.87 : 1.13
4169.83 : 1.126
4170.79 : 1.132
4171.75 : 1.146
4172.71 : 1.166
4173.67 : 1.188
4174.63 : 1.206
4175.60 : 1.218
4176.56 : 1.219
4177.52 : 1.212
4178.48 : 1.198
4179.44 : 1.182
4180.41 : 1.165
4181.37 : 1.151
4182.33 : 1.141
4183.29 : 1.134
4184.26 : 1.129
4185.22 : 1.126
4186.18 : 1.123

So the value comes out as 2.5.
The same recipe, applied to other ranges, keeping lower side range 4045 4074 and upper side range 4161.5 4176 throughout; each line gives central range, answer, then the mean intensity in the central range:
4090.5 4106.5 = 2.0 angstrom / 1.06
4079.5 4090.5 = 0.3 angstrom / 1.18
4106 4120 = 0.4 angstrom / 1.17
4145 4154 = -0.5 angstrom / 1.25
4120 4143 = -0.3 angstrom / 1.21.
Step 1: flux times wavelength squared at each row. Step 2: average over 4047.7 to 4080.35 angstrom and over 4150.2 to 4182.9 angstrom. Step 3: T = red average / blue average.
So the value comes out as 1.0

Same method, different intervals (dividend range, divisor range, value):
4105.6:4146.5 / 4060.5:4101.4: 1.02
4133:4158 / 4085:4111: 1.12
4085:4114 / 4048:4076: 0.92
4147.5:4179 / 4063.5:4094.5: 1.02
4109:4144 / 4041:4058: 1.07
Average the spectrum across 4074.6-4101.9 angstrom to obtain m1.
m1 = 1.12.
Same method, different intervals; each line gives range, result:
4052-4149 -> 1.18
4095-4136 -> 1.14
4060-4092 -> 1.24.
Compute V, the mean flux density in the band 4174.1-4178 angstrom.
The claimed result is 1.21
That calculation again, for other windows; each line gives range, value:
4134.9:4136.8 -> 1.2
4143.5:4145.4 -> 1.23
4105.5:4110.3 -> 1.15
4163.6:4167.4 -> 1.17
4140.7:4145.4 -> 1.21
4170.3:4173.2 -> 1.15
